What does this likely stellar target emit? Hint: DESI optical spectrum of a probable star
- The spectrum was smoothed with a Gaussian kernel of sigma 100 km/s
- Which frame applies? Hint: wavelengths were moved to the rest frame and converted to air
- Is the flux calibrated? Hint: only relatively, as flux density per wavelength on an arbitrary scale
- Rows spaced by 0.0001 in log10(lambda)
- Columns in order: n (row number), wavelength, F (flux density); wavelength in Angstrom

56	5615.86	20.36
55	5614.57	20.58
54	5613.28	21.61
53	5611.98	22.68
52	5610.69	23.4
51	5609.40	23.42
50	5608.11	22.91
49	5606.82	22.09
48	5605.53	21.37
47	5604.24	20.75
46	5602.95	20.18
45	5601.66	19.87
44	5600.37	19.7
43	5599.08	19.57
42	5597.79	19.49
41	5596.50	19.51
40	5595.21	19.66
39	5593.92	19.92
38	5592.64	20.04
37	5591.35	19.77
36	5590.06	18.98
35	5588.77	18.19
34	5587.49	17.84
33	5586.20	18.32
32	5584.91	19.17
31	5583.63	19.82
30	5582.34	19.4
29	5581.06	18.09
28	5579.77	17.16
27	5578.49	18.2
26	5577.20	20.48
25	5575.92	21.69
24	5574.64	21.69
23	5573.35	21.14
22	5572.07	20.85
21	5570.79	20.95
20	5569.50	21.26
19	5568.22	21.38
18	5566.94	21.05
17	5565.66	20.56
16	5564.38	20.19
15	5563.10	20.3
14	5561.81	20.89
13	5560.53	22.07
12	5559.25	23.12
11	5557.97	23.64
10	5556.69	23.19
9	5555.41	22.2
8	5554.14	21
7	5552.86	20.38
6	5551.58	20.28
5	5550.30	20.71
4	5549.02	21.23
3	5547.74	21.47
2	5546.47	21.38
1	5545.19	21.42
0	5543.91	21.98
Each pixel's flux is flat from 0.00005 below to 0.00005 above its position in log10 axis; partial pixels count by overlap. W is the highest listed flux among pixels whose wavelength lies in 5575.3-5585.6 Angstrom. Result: 21.69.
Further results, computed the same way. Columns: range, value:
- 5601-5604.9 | 20.75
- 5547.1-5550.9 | 21.47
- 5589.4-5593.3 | 20.04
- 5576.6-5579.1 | 20.48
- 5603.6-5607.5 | 22.09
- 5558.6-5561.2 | 23.12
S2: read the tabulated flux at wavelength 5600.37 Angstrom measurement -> 19.7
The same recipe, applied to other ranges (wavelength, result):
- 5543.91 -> 21.98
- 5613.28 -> 21.61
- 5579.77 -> 17.16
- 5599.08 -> 19.57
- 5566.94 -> 21.05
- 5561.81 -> 20.89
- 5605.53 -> 21.37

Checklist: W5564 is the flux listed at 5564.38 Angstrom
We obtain 20.19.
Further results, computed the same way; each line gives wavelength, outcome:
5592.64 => 20.04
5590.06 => 18.98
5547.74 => 21.47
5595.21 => 19.66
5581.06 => 18.09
